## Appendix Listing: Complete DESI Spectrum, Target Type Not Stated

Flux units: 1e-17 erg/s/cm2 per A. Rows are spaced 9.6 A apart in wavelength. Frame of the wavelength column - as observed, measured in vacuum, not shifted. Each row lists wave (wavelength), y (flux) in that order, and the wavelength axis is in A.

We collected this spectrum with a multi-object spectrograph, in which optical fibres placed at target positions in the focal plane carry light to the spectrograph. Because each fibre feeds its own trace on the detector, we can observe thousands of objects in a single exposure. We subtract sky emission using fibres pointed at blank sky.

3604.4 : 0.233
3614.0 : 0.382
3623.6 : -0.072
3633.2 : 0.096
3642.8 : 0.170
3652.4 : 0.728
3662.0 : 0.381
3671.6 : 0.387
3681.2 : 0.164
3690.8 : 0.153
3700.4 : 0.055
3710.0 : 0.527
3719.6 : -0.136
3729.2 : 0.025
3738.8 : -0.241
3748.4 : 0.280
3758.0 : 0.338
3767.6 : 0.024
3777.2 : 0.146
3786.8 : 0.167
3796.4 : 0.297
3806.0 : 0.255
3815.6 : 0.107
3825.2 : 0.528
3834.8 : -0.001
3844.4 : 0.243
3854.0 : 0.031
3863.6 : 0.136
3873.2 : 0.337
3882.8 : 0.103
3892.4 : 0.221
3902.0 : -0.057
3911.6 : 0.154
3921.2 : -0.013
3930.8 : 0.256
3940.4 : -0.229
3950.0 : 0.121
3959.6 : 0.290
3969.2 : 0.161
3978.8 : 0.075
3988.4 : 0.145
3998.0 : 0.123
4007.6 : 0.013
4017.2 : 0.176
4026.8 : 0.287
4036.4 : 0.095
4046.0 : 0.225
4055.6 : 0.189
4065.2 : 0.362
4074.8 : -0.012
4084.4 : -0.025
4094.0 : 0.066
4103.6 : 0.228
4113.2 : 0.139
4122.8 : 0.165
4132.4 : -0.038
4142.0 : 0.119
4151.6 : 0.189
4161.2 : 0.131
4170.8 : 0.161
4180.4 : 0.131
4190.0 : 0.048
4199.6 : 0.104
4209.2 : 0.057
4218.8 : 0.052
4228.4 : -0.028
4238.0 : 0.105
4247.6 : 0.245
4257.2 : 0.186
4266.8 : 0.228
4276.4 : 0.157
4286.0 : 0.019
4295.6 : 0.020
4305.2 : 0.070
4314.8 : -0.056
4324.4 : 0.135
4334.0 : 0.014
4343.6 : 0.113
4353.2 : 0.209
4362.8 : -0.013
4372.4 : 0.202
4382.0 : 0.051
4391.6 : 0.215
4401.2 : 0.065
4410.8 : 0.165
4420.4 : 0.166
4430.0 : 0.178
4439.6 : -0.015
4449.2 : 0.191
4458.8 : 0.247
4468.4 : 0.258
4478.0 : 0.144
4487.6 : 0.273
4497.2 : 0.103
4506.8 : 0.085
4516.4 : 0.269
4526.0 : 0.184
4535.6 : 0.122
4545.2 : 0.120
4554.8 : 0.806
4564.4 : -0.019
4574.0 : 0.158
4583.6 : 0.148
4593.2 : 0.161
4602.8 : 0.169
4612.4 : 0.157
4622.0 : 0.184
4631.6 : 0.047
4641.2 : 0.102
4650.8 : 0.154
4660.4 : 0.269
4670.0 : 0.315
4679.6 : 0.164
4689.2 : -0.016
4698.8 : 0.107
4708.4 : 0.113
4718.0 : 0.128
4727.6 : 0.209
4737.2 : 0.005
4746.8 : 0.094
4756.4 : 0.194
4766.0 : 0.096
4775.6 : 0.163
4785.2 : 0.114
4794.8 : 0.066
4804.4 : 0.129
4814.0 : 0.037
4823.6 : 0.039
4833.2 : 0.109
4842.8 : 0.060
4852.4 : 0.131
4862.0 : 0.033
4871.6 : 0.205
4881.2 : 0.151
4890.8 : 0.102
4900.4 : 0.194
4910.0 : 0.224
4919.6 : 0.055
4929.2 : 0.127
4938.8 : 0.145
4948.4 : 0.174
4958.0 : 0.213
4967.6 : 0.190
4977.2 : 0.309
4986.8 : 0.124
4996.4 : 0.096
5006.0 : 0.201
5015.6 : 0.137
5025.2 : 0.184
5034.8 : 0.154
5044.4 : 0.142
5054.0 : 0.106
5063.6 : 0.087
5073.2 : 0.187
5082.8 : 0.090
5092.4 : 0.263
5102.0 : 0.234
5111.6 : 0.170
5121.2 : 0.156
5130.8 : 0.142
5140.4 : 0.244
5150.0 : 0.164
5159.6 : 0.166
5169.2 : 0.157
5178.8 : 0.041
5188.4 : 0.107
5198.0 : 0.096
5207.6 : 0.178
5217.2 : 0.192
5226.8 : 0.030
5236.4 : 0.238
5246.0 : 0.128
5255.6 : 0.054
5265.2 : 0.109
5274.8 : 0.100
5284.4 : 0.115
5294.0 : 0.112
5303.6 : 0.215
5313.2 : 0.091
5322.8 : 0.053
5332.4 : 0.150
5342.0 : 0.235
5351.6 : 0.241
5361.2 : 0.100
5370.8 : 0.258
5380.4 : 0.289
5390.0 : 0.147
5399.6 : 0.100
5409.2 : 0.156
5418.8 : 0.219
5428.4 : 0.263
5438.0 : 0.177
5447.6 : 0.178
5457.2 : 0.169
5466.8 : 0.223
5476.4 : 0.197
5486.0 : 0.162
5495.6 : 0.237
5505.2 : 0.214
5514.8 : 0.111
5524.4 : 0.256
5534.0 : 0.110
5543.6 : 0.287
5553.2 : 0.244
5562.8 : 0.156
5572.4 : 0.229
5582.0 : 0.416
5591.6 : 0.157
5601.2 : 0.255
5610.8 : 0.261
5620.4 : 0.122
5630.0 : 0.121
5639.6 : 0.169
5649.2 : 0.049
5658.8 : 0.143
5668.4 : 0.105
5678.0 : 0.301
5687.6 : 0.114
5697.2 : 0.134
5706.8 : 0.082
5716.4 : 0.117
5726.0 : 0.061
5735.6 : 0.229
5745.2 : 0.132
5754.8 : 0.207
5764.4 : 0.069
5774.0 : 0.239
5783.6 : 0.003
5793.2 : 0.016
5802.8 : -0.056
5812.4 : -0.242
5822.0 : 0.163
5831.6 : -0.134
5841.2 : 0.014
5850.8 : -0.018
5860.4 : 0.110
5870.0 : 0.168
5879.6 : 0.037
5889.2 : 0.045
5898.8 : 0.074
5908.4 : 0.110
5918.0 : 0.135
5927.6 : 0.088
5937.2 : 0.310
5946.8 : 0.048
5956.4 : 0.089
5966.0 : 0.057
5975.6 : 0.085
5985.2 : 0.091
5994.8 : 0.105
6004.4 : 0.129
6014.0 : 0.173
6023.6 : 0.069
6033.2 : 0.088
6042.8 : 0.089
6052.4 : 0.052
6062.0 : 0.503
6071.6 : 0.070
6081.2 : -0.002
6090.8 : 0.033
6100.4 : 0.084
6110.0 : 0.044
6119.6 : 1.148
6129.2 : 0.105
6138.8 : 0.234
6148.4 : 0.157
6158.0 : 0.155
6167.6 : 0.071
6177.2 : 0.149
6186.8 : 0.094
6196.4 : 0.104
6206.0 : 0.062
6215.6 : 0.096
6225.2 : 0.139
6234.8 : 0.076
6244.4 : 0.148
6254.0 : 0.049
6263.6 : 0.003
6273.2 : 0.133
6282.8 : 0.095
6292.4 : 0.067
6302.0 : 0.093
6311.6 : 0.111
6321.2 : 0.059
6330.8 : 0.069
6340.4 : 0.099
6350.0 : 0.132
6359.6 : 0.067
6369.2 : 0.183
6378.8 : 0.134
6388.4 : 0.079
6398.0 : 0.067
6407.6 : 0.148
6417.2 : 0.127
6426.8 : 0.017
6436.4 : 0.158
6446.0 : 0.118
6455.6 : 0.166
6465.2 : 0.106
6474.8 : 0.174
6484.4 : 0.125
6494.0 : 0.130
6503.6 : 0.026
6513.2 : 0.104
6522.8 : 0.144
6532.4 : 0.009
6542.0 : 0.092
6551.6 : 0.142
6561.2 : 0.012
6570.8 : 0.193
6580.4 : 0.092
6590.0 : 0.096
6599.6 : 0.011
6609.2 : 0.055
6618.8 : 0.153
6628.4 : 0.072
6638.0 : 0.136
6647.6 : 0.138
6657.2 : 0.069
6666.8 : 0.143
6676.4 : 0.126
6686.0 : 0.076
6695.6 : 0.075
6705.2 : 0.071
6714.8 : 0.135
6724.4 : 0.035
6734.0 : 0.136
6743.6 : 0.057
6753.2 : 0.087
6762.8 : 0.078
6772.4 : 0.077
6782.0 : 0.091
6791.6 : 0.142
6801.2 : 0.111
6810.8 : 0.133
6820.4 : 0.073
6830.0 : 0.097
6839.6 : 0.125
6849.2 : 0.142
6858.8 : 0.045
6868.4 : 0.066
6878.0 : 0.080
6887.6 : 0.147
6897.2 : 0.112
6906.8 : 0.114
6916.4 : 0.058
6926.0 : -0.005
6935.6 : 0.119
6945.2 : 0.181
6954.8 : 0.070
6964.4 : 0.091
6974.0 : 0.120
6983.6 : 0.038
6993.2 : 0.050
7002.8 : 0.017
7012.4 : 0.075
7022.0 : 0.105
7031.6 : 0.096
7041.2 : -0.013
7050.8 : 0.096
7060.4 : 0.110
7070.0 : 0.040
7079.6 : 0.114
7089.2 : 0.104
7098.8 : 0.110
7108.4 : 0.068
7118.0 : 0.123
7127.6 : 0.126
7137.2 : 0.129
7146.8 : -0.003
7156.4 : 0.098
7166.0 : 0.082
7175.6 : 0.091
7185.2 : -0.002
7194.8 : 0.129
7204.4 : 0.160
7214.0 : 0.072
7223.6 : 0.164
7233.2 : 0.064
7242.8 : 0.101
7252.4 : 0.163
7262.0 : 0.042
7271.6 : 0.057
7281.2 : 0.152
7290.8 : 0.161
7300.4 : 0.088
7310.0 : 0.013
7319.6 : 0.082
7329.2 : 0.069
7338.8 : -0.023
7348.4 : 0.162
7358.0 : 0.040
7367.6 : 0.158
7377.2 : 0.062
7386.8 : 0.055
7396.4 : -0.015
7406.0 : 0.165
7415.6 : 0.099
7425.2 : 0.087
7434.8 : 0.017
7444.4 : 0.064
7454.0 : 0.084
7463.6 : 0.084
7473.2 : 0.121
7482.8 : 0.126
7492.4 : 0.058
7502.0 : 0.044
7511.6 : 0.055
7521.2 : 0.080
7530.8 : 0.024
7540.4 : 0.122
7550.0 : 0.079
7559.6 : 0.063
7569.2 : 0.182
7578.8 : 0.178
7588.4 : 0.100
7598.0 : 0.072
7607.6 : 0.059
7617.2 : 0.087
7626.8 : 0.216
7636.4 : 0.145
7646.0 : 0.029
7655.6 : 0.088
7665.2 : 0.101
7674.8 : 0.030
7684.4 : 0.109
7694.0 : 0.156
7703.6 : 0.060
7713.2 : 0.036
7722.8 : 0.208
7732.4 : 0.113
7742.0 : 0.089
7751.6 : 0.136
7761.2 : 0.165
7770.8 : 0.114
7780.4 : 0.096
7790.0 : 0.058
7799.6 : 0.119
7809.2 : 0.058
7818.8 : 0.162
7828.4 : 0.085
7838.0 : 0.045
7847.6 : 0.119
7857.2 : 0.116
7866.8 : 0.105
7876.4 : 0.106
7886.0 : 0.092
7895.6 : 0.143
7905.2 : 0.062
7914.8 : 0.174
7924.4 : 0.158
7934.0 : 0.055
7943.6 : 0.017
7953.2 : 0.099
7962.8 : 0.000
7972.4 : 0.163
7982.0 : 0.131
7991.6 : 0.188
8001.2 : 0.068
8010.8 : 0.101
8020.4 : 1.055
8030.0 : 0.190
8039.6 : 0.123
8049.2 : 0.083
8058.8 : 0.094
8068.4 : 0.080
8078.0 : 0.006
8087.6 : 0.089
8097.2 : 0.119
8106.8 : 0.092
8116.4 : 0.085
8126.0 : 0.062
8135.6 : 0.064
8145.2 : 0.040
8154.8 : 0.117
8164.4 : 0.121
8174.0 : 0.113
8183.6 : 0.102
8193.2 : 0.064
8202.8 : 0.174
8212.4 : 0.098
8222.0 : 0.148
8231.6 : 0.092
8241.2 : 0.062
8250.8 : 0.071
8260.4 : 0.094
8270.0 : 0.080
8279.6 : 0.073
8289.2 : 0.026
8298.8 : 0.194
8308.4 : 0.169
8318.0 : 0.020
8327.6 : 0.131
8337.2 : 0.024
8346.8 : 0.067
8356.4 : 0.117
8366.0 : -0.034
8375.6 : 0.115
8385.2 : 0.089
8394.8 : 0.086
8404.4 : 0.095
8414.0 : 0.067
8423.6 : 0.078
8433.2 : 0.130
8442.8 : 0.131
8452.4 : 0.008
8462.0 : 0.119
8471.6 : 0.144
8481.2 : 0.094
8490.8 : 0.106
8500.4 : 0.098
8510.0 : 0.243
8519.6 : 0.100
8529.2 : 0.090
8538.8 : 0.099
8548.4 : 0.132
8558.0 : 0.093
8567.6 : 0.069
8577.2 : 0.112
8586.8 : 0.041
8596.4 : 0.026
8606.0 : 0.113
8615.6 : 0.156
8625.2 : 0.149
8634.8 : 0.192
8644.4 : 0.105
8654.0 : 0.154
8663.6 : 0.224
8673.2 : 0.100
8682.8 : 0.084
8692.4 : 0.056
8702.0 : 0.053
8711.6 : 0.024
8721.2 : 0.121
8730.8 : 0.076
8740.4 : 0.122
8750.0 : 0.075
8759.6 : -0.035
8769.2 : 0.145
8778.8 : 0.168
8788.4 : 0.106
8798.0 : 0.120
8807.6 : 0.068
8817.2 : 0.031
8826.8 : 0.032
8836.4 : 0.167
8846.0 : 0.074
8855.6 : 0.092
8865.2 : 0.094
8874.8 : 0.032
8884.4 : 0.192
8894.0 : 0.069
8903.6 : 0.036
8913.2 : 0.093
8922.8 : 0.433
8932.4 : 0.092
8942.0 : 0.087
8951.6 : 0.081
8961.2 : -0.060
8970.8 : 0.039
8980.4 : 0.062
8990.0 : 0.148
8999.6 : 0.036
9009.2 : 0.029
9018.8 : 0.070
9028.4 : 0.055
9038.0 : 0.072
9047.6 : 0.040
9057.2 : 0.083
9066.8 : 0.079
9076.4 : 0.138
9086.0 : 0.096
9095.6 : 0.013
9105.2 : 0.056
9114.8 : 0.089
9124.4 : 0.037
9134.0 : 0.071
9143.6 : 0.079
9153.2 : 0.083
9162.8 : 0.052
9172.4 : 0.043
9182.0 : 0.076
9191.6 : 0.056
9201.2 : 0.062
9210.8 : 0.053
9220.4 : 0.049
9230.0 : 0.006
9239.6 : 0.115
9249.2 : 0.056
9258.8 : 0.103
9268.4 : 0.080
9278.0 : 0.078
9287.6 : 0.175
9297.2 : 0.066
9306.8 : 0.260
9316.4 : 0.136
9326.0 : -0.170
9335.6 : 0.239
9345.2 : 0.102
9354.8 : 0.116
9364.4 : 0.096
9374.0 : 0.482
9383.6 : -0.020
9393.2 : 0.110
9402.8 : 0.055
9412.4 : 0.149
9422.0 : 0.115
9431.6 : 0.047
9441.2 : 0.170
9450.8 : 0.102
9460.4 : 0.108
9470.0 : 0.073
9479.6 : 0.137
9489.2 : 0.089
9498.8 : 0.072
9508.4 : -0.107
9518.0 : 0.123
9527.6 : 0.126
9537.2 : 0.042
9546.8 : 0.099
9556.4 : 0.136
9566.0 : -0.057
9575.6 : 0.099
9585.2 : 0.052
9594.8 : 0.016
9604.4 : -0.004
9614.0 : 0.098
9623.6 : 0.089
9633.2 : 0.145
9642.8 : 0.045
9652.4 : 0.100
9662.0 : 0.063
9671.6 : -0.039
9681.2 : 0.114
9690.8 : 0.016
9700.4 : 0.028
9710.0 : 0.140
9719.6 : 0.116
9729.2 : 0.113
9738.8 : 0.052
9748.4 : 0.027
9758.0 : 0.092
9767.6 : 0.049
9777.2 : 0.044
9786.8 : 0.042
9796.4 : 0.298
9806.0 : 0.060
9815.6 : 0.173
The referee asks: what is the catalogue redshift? 0.221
